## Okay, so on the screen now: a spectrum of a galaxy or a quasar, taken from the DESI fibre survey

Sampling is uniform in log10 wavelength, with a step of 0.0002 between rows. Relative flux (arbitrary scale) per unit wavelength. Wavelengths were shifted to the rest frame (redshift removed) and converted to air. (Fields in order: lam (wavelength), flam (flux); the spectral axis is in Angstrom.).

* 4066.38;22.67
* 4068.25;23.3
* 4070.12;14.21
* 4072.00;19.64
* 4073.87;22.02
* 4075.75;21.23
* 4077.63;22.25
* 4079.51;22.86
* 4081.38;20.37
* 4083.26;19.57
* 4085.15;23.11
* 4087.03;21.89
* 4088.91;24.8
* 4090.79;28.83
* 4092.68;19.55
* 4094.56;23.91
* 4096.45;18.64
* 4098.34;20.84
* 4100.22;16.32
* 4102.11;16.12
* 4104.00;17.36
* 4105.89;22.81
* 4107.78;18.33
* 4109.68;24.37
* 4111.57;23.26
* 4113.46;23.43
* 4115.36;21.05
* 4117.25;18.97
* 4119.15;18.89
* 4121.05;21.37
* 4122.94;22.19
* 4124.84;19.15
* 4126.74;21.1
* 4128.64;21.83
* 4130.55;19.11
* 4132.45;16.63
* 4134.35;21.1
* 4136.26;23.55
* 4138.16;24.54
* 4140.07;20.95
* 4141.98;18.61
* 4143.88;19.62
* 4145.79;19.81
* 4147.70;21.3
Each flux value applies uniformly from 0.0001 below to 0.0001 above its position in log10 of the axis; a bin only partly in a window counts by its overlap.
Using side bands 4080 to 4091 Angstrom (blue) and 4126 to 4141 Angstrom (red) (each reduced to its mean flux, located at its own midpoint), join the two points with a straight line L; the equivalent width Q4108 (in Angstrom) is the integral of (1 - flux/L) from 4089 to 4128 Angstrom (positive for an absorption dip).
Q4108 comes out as 1.8 Angstrom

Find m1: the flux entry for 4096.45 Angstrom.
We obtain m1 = 18.64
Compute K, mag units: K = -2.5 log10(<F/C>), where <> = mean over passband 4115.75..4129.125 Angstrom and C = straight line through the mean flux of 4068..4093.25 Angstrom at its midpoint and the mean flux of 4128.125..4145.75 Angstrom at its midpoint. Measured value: 0.02 mag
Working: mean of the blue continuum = 21.7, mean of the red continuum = 20.6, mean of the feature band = 20.5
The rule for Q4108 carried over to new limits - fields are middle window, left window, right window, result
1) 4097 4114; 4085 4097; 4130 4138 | 1.55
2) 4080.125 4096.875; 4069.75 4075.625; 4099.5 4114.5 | -2.20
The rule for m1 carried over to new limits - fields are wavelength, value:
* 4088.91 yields 24.8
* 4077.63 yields 22.25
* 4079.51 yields 22.86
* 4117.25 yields 18.97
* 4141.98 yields 18.61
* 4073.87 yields 22.02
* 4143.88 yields 19.62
